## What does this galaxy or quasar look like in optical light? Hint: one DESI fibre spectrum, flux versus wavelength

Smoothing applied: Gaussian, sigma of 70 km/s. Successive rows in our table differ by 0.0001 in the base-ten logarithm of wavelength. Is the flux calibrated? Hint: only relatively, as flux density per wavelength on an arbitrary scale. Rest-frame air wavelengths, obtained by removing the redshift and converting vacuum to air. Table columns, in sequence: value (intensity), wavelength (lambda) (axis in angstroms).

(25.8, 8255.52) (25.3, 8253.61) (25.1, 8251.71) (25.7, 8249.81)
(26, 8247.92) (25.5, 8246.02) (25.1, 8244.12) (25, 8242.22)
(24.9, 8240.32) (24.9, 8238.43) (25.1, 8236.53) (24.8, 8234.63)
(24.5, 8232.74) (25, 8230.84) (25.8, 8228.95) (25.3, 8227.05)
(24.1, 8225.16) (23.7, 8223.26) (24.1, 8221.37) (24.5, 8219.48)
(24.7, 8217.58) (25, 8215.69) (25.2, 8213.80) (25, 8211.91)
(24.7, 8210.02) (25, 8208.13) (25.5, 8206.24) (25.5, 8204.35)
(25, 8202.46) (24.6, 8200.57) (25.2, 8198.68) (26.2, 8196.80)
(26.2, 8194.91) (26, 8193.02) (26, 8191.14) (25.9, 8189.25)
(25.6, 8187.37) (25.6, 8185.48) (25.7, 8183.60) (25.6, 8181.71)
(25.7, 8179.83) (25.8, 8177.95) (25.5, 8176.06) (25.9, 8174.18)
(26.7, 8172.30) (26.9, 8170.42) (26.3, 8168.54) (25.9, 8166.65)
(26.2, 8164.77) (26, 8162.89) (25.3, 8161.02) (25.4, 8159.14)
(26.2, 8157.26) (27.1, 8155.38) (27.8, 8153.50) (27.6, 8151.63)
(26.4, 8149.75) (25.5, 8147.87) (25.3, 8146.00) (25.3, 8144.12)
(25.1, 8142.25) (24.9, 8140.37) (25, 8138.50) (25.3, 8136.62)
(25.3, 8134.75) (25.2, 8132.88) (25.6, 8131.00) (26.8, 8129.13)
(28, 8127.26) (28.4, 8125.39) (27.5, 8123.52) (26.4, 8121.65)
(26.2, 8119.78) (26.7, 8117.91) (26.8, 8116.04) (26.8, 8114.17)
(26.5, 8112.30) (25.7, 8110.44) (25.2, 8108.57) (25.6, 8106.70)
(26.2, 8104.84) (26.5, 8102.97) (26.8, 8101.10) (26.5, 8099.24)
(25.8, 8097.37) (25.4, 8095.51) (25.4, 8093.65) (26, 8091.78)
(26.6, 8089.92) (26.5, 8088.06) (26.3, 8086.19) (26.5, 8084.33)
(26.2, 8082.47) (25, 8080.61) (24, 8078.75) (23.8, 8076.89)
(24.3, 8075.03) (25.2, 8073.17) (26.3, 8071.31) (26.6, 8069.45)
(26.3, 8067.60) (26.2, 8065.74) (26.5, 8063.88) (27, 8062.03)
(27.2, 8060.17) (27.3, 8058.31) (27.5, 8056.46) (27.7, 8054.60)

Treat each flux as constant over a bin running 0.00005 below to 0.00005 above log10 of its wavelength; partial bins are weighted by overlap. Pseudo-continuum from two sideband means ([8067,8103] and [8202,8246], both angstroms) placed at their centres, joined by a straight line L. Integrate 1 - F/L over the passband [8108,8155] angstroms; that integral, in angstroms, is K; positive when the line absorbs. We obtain -1.38 angstroms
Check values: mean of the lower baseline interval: 25.8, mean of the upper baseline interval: 24.9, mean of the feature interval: 26.2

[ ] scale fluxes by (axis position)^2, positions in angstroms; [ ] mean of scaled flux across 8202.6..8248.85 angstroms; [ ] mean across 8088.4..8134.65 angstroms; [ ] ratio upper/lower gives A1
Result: 1.0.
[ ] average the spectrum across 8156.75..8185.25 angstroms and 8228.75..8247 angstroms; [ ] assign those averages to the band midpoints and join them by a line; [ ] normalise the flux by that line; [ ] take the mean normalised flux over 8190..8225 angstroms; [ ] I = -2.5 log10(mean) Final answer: 0.01 mag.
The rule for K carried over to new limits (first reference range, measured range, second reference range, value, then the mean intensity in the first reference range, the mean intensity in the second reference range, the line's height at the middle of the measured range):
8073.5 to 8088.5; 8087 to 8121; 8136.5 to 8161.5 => -0.93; 25.3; 25.9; 25.5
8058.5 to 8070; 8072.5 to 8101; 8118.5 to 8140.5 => 1.00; 26.7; 26.3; 26.5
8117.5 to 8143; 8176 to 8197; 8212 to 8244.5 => -0.36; 26.2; 24.8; 25.4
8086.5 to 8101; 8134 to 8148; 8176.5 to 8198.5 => 0.41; 26.1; 25.8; 25.9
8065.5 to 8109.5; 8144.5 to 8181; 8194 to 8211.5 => -0.99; 25.8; 25.3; 25.5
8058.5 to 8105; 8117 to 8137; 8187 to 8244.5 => -0.66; 26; 25.1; 25.7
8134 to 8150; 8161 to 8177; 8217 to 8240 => -0.64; 25.3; 24.7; 25.1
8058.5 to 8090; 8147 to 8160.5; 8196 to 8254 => -0.58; 25.9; 25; 25.5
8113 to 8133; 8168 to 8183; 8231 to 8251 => 0.02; 26.8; 25.1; 26.1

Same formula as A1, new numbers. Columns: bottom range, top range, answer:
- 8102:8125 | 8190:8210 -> 0.99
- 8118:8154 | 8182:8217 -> 0.99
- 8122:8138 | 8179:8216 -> 0.98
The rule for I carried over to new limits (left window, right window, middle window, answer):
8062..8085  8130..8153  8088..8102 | -0.02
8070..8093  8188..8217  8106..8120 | -0.03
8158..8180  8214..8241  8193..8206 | -0.01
